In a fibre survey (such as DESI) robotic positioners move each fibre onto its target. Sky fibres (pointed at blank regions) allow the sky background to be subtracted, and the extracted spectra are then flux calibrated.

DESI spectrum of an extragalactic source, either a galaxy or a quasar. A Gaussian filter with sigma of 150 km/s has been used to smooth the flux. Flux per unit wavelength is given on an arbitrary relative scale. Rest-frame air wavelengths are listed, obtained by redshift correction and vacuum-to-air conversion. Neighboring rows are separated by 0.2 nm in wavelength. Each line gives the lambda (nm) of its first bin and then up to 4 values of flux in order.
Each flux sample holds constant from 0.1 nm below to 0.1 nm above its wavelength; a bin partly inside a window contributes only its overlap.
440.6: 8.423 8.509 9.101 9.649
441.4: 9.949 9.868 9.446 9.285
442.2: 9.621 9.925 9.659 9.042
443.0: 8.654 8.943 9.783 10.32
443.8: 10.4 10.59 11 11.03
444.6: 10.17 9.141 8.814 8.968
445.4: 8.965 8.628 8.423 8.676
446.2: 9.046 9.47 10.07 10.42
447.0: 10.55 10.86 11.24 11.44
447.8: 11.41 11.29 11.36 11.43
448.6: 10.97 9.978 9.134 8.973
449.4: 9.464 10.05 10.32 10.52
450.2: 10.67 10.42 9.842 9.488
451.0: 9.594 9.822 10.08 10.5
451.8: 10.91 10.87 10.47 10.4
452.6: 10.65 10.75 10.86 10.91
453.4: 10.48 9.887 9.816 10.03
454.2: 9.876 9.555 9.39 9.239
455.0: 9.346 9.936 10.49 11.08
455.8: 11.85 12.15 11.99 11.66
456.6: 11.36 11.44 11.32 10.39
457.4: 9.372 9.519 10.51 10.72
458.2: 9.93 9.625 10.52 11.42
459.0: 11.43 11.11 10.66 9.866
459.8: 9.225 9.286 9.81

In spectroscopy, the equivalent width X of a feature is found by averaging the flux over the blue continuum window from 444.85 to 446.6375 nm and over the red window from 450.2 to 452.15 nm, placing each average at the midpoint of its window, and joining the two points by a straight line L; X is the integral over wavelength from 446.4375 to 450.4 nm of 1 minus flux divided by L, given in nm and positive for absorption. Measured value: -0.39 nm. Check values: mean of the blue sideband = 8.97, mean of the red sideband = 10.2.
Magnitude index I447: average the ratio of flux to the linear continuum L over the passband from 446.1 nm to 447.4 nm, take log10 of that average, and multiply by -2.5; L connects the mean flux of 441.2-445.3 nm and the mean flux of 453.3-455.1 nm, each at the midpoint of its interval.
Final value -0.05 mag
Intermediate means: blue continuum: 9.73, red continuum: 9.74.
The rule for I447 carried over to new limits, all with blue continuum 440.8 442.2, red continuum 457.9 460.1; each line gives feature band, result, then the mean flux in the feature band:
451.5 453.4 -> -0.070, 10.7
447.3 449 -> -0.127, 11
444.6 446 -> 0.089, 8.91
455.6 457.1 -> -0.142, 11.6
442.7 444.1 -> -0.011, 9.68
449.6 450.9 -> -0.031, 10.2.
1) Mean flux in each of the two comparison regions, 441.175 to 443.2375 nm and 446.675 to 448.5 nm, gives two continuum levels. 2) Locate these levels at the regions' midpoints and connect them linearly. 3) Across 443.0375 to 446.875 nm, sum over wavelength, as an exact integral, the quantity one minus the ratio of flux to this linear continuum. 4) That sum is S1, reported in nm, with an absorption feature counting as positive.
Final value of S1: 0.253 nm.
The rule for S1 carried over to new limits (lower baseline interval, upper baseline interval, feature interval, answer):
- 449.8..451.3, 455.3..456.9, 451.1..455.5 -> 0.232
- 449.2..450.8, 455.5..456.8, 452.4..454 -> 0.065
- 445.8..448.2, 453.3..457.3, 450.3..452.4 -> 0.052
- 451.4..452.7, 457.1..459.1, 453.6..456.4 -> 0.020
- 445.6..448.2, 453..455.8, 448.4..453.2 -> -0.042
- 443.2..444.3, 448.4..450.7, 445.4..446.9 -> 0.143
